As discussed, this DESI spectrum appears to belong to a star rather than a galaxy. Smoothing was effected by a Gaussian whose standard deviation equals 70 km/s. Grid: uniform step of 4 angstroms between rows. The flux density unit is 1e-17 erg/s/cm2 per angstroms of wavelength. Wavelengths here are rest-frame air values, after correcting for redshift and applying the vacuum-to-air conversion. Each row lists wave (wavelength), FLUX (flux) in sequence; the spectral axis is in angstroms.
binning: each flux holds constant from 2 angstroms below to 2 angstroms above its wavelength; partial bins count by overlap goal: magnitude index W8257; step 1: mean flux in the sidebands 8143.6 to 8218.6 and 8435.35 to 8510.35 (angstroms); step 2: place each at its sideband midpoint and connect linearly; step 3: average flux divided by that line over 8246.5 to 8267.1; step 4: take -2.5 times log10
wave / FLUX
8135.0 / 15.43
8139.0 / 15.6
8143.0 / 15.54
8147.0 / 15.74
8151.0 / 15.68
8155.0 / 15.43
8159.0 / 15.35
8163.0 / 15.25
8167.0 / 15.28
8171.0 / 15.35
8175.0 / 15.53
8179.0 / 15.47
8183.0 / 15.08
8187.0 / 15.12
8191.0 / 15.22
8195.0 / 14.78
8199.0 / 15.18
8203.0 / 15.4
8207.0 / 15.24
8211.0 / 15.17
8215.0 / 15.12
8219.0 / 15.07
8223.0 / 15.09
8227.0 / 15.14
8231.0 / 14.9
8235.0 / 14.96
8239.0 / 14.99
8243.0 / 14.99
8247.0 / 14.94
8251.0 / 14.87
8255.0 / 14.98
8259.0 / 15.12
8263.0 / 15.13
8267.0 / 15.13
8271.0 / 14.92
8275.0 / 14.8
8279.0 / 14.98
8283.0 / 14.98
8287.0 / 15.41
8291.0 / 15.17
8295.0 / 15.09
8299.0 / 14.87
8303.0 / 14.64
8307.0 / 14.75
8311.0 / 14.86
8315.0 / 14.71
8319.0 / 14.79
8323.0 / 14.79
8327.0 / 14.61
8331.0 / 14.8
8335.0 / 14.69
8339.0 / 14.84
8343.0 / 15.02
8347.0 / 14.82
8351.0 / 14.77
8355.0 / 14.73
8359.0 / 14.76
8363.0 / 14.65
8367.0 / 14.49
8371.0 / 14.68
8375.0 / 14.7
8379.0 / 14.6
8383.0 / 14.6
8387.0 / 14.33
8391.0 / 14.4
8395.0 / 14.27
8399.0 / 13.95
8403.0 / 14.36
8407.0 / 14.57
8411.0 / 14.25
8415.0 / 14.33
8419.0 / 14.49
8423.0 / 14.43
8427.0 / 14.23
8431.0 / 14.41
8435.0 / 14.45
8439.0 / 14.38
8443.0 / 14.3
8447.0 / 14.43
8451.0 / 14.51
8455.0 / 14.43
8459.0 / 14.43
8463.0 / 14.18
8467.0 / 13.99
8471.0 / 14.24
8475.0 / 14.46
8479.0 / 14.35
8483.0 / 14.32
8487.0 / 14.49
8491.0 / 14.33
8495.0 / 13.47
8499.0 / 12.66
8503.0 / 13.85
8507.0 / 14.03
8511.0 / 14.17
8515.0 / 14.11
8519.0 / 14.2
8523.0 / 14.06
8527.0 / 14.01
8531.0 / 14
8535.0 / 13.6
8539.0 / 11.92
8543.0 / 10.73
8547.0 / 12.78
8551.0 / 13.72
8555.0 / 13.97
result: -0.002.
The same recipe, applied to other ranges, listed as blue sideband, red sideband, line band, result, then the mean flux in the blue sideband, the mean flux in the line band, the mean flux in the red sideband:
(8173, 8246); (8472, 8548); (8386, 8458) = -0.02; 15.1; 14.4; 13.7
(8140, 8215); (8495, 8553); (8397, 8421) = -0.02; 15.3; 14.3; 13.4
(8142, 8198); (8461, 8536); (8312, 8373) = -0.01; 15.3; 14.7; 14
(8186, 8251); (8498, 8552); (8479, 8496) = -0.05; 15.1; 14.2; 13.4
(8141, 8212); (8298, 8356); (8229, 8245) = 0.01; 15.3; 15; 14.8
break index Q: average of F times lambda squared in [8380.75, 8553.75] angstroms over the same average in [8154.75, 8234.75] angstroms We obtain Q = 0.99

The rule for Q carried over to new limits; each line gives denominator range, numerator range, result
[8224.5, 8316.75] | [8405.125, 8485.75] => 1.00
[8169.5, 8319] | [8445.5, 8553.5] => 0.98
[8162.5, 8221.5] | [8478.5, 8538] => 0.99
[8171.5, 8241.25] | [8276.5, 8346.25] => 1.01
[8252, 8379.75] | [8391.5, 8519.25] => 0.99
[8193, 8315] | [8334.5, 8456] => 1.00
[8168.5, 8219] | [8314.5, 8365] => 1.01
